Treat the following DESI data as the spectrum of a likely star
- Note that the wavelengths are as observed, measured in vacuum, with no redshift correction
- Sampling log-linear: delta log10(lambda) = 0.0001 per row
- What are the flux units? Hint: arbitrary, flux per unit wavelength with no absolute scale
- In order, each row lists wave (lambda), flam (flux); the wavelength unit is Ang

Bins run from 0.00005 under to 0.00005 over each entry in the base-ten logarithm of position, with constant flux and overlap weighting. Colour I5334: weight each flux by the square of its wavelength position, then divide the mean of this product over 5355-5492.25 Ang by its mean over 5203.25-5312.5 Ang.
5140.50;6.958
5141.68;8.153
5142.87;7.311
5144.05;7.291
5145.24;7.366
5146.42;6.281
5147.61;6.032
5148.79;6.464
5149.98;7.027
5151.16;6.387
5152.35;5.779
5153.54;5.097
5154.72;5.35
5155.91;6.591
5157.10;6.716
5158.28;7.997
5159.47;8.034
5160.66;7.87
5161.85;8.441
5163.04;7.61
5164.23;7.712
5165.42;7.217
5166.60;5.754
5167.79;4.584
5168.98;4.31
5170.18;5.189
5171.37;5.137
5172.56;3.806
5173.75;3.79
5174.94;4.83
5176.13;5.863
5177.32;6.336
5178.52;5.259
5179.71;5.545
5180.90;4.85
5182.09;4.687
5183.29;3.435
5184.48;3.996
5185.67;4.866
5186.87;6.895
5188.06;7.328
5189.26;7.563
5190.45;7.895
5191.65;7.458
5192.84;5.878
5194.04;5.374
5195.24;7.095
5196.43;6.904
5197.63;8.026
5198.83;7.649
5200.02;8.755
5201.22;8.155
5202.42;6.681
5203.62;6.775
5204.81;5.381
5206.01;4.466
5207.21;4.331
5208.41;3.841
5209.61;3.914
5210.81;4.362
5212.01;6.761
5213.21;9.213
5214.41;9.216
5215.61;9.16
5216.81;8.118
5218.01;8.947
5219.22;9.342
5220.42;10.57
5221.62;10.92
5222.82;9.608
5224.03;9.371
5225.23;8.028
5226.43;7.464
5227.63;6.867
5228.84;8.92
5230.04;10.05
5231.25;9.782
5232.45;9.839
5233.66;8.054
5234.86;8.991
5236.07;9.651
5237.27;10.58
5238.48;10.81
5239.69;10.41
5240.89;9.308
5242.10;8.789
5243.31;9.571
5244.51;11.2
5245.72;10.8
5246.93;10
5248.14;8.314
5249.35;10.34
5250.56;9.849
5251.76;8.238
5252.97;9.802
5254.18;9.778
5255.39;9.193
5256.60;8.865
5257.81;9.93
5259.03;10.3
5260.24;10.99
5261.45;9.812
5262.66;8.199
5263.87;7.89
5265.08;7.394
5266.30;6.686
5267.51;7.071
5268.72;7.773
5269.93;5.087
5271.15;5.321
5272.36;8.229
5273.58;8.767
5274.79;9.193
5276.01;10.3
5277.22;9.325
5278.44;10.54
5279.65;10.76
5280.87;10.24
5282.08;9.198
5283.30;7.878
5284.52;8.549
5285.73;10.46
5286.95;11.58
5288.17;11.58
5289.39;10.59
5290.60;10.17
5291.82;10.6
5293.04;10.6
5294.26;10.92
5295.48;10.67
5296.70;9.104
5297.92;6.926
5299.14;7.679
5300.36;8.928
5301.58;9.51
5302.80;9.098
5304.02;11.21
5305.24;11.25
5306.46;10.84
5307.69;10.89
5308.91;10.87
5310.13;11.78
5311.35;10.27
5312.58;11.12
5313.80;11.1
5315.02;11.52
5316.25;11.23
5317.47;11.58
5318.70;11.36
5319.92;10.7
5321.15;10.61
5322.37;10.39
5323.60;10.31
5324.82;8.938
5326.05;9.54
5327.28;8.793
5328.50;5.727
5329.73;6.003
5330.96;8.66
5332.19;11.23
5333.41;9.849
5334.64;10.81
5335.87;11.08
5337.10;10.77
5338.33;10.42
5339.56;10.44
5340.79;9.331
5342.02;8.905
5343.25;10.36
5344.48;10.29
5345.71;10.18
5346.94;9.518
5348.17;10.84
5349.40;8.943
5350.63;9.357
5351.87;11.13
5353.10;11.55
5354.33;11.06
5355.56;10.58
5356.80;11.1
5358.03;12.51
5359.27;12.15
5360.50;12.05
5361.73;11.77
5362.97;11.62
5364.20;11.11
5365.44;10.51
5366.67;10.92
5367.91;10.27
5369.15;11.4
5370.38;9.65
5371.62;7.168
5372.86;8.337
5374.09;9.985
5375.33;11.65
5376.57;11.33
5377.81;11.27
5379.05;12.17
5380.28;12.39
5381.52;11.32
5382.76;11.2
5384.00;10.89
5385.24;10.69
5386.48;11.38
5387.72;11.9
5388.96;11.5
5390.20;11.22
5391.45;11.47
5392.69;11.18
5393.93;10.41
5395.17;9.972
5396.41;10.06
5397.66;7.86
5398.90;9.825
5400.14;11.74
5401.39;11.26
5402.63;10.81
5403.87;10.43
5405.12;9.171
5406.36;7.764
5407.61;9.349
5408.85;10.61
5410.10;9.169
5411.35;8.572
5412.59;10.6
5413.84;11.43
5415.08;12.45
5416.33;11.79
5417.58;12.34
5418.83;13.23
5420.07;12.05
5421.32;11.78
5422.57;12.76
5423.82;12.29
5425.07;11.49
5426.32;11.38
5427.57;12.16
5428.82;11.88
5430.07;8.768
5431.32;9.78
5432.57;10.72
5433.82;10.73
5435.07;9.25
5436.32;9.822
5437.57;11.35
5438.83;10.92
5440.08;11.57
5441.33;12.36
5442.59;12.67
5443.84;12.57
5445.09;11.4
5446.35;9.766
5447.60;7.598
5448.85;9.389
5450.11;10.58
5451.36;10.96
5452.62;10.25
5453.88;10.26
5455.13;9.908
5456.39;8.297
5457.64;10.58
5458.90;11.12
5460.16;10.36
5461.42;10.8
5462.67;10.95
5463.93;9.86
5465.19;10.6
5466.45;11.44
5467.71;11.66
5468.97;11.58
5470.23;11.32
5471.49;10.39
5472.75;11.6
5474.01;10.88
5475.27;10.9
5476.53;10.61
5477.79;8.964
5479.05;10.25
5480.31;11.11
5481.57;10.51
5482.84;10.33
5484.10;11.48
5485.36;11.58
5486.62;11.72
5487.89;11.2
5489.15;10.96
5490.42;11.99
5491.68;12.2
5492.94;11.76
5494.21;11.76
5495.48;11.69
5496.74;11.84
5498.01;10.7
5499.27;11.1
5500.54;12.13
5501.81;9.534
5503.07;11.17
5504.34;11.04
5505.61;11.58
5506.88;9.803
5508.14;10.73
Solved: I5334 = 1.3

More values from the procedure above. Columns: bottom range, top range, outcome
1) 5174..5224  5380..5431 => 1.75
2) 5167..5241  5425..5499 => 1.68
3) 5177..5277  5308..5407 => 1.38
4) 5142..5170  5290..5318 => 1.65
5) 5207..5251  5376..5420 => 1.31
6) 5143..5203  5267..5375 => 1.68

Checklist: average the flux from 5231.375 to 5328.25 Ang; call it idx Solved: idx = 9.67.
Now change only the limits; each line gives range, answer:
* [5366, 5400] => 10.7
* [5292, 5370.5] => 10.3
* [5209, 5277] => 8.86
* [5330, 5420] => 10.6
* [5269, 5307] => 9.5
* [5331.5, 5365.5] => 10.7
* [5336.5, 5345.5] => 10.1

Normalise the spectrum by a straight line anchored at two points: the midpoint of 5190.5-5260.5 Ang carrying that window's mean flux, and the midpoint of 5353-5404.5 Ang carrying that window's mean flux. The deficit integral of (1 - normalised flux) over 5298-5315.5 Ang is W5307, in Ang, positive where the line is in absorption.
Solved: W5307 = -1.0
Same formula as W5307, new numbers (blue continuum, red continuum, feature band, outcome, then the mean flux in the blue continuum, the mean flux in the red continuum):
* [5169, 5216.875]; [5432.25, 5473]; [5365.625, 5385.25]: -2.8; 6.08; 10.7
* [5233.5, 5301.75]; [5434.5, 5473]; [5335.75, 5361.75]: -1.8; 9.33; 10.7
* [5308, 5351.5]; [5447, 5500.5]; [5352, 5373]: -1.3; 10.1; 10.8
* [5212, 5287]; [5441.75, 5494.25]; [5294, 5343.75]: -1.7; 9.15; 10.8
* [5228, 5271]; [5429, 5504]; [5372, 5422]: -2.5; 9.15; 10.8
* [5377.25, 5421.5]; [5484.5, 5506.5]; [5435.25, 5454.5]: 0.7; 10.9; 11.4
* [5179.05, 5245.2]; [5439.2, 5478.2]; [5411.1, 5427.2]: -2.5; 7.67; 10.7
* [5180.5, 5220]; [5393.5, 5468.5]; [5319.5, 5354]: -3.0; 6.61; 10.7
